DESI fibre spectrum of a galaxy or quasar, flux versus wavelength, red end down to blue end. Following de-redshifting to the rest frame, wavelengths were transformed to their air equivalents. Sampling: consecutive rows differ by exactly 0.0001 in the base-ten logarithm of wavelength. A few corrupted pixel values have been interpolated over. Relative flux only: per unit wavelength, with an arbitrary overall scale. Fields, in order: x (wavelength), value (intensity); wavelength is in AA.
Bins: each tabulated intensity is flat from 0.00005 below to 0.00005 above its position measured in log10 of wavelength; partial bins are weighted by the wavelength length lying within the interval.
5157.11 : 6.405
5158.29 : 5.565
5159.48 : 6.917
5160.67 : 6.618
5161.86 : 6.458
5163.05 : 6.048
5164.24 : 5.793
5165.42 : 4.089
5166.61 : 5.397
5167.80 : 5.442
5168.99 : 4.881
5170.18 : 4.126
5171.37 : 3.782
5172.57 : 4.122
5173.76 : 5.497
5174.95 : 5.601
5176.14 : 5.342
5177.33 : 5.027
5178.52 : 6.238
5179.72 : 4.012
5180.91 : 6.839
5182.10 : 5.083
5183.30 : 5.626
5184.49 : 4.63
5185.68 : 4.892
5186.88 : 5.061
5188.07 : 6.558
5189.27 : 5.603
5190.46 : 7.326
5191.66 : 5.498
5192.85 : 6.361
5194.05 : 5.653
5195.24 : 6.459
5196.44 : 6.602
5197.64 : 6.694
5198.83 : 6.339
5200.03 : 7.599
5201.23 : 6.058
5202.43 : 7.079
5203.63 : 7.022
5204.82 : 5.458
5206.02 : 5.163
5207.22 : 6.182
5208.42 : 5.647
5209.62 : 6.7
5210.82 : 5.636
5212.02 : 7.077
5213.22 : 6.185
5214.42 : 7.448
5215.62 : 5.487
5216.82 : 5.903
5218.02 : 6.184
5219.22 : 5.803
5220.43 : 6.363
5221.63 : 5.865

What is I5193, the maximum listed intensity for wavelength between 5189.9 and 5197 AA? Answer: 7.326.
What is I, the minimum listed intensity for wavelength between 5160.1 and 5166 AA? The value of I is 4.089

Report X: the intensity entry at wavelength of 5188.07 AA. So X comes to 6.558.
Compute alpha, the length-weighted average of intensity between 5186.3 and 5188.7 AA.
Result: 5.81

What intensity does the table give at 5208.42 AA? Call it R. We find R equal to 5.647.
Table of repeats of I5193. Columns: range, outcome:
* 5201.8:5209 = 7.079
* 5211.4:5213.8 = 7.077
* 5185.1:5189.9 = 6.558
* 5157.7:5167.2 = 6.917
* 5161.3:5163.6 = 6.458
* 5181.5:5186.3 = 5.626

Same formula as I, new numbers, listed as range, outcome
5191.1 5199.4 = 5.498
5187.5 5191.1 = 5.603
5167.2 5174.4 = 3.782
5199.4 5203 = 6.058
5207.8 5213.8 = 5.636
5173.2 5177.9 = 5.027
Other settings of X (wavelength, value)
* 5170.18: 4.126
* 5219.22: 5.803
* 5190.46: 7.326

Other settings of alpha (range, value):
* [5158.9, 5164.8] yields 6.36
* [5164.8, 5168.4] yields 5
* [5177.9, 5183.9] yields 5.55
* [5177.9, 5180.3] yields 5.12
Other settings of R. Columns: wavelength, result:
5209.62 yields 6.7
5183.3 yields 5.626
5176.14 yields 5.342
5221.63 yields 5.865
